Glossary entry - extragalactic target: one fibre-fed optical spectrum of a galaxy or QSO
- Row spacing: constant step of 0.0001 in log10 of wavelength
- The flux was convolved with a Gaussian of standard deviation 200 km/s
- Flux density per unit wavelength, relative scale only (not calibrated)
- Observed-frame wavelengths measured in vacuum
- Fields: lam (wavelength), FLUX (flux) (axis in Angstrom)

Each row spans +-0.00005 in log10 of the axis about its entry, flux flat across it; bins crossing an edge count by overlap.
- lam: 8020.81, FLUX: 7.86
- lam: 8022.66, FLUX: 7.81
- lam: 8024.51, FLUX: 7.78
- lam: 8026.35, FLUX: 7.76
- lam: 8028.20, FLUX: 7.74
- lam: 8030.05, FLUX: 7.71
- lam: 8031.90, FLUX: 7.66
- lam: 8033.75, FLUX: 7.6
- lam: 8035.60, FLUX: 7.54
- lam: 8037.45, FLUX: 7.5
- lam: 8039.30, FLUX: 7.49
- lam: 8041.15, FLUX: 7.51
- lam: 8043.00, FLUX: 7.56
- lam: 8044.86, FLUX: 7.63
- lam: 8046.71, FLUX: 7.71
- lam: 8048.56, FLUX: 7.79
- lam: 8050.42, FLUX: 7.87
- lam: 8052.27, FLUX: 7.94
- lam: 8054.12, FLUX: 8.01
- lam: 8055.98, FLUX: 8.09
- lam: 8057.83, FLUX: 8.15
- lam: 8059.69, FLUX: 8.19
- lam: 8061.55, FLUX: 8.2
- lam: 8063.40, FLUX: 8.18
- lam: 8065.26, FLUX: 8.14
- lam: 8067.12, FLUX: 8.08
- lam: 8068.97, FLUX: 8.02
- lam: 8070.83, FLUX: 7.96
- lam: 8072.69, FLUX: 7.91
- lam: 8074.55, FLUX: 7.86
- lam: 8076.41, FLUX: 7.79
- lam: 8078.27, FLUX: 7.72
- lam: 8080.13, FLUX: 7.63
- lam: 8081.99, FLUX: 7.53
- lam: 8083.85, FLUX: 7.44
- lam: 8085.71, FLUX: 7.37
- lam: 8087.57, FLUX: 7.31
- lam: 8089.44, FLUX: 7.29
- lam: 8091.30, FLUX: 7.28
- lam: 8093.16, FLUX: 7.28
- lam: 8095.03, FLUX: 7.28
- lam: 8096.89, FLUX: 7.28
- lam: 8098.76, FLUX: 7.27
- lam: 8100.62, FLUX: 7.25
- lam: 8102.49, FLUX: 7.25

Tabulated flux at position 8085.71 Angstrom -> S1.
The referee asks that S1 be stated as 7.37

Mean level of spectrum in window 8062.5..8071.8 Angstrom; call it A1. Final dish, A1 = 8.07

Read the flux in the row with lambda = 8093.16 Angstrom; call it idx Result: 7.28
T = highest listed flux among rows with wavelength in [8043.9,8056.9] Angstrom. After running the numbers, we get 8.09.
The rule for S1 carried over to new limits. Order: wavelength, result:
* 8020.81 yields 7.86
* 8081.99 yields 7.53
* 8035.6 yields 7.54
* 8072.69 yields 7.91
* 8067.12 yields 8.08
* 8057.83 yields 8.15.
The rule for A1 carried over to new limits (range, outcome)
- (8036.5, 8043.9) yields 7.52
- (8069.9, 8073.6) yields 7.93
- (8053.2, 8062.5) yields 8.13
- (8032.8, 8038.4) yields 7.55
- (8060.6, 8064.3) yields 8.2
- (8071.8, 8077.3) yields 7.85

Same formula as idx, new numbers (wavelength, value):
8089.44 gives 7.29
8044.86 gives 7.63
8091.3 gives 7.28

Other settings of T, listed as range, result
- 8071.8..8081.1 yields 7.91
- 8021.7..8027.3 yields 7.81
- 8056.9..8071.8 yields 8.2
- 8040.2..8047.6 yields 7.71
